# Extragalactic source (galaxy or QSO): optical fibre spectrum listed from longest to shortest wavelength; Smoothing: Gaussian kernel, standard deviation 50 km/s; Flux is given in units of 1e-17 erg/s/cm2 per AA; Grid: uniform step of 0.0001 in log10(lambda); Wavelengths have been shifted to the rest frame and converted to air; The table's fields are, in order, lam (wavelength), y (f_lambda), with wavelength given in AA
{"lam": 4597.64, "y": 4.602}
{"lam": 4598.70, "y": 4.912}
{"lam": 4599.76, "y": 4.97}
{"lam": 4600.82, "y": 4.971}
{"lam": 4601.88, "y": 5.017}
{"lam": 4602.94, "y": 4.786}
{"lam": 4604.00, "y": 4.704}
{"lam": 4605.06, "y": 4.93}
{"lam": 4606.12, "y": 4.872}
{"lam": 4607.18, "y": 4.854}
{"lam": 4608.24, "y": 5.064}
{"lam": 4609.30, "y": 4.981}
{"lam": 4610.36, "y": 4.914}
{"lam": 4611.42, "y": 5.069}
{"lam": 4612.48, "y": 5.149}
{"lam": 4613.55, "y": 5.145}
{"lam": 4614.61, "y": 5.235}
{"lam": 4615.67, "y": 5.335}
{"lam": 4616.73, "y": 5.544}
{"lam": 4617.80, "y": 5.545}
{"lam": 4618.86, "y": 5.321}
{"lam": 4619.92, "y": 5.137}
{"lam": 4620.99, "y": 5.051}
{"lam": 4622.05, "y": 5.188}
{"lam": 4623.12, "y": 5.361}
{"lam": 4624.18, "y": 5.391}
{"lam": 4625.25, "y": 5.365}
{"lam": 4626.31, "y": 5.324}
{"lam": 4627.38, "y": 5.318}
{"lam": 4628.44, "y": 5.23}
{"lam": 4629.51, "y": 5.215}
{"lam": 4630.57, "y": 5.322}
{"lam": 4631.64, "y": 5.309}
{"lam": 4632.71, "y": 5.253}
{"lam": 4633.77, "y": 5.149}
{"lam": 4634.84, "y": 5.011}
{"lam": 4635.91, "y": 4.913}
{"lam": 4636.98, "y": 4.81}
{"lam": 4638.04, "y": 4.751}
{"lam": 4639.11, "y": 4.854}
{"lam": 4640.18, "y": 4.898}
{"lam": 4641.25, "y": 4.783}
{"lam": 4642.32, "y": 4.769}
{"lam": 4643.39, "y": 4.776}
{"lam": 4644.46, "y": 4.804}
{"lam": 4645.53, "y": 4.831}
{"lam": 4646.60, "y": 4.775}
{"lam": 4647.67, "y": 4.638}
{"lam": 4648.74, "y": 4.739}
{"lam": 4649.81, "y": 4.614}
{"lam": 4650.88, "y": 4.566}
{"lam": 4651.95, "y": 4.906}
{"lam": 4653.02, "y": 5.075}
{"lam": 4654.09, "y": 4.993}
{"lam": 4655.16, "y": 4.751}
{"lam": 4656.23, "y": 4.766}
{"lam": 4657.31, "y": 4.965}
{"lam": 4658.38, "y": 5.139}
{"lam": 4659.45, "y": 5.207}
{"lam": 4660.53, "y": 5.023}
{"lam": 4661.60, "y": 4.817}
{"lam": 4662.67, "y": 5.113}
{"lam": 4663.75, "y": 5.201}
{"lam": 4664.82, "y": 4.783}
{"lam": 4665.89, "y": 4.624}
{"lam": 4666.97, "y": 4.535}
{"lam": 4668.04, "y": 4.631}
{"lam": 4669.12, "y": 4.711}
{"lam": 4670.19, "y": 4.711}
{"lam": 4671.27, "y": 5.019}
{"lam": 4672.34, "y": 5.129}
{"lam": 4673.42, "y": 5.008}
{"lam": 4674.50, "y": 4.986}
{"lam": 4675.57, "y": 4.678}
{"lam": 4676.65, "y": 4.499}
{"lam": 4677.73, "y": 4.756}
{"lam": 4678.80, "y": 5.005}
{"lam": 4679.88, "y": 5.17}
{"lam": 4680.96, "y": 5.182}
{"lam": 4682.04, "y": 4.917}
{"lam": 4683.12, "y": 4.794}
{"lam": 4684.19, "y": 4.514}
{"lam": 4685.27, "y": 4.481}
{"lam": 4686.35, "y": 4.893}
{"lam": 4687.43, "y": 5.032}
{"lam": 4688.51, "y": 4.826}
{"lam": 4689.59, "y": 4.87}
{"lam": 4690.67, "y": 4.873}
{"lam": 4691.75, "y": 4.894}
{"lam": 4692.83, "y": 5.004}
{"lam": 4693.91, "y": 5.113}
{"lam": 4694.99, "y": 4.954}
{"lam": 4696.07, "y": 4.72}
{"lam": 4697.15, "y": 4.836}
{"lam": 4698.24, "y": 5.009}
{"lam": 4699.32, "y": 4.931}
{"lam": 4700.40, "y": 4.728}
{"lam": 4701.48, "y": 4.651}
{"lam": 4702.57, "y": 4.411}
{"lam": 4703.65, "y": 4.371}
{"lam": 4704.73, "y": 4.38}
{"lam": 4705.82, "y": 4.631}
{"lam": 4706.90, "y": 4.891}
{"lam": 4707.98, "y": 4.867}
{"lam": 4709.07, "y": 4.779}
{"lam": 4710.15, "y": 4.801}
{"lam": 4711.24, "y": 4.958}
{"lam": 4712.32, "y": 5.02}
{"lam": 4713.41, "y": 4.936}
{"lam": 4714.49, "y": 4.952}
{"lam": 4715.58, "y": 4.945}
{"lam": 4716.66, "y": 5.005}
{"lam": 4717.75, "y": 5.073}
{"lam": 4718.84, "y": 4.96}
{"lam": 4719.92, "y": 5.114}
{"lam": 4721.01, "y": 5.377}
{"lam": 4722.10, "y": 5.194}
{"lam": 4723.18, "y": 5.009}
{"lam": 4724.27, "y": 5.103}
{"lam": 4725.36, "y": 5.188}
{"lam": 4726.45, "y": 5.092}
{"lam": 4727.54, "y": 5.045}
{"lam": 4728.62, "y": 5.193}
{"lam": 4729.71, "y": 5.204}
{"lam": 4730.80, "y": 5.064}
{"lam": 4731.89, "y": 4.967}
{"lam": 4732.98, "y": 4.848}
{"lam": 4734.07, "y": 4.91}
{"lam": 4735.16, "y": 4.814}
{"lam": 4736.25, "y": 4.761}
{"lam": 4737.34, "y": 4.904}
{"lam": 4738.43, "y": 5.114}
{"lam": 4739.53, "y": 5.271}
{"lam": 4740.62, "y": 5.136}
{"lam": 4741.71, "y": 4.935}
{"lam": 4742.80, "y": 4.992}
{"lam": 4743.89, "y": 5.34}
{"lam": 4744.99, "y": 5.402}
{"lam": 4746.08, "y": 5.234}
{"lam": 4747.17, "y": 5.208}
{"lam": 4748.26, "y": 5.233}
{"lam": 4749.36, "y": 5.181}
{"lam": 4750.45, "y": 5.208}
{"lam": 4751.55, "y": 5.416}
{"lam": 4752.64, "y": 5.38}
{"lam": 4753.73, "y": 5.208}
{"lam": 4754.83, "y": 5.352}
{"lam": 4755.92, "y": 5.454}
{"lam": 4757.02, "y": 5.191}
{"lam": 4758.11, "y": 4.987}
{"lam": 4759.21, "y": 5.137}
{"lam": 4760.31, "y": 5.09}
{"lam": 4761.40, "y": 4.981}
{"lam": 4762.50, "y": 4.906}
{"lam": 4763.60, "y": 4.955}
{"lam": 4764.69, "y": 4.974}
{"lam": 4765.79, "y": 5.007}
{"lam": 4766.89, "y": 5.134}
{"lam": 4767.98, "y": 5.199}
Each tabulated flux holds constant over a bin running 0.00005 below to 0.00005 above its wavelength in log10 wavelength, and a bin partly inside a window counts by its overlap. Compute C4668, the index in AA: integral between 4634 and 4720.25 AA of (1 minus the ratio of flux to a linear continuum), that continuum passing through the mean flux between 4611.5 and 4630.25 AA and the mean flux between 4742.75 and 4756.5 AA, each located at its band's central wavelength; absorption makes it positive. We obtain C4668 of 7.1 AA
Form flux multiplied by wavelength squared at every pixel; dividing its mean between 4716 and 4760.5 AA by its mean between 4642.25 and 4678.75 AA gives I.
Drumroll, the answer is 1.09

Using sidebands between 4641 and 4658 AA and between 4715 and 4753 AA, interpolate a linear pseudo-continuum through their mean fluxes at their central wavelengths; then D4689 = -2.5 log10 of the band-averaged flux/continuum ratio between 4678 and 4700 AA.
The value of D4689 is 0.010 mag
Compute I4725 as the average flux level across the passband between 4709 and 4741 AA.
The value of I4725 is 5.03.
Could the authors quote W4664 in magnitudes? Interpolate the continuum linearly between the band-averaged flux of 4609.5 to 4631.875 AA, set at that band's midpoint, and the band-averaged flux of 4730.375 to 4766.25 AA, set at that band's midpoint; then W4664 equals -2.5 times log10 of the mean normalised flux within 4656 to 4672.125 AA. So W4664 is 0.068 mag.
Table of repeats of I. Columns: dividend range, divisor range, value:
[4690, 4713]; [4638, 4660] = 1.01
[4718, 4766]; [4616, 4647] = 1.05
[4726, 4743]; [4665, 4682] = 1.06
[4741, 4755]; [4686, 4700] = 1.09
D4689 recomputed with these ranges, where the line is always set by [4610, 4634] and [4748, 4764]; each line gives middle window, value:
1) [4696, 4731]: 0.06 mag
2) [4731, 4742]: 0.05 mag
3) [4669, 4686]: 0.08 mag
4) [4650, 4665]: 0.06 mag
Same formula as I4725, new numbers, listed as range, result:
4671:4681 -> 4.93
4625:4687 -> 4.91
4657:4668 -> 4.93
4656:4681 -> 4.9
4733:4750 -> 5.09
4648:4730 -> 4.89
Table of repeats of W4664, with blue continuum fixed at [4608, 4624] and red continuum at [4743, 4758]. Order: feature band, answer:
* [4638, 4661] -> 0.08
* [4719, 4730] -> 0.02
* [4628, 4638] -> 0.02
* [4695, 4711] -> 0.12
